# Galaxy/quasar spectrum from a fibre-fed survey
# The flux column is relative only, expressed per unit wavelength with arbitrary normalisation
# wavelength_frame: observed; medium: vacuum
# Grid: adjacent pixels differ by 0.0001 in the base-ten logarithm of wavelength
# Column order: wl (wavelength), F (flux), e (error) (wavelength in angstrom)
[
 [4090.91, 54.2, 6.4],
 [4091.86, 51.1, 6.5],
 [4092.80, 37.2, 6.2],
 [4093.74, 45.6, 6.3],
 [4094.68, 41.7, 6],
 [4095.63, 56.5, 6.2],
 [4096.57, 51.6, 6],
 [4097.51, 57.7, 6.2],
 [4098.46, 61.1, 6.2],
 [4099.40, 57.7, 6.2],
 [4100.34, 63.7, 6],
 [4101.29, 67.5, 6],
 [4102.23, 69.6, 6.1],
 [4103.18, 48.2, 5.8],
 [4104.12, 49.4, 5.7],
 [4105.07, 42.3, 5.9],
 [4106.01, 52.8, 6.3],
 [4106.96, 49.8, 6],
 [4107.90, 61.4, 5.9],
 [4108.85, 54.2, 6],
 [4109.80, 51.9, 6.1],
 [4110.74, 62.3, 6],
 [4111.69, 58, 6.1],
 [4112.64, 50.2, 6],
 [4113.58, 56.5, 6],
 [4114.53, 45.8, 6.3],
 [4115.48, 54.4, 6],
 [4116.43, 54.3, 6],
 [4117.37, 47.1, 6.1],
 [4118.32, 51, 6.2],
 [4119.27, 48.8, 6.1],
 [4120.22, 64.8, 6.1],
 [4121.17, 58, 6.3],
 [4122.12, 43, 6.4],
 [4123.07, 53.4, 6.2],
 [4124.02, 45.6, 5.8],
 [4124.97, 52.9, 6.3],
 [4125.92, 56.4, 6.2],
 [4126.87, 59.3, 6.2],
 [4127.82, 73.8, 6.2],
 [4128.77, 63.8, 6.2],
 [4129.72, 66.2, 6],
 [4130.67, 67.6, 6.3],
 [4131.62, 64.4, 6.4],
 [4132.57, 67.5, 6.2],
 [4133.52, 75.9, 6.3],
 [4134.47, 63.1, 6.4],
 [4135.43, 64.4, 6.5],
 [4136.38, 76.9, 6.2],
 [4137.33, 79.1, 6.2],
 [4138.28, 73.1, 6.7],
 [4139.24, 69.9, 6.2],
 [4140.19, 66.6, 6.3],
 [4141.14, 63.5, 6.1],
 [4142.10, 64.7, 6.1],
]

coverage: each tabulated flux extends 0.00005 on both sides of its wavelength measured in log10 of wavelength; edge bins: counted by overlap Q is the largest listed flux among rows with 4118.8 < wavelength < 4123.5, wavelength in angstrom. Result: 64.8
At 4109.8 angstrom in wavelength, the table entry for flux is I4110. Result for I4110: 51.9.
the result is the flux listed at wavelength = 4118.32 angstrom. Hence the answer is 51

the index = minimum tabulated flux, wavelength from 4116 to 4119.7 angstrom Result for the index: 47.1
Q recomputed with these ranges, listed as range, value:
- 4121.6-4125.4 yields 53.4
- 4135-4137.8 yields 79.1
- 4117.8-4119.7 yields 51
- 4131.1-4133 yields 67.5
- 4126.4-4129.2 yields 73.8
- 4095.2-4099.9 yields 61.1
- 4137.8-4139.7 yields 73.1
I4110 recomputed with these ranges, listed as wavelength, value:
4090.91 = 54.2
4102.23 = 69.6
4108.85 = 54.2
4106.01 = 52.8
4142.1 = 64.7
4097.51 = 57.7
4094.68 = 41.7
